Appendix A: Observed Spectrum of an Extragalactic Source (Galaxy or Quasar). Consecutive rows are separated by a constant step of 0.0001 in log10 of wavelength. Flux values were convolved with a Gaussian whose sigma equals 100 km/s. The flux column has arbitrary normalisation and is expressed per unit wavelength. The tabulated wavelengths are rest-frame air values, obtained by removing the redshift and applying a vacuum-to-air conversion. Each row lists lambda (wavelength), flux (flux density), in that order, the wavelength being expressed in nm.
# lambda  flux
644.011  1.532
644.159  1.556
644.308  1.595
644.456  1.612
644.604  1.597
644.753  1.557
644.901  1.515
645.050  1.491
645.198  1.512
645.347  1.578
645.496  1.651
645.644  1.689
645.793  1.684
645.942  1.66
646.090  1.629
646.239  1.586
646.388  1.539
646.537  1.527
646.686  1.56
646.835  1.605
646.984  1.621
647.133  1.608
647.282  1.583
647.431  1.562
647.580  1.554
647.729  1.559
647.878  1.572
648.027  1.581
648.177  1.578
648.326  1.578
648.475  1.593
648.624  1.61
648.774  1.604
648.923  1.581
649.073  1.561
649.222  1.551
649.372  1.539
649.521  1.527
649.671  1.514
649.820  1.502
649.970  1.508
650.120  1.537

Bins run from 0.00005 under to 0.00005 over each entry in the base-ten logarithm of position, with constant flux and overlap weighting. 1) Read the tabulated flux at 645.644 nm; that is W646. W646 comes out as 1.689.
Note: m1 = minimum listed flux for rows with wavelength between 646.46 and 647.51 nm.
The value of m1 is 1.527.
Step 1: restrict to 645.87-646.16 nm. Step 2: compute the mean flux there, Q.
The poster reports 1.65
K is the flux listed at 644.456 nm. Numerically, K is 1.612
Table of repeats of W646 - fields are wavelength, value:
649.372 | 1.539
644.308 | 1.595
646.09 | 1.629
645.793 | 1.684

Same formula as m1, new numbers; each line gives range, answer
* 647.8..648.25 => 1.572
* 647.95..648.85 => 1.578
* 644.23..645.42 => 1.491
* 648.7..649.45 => 1.539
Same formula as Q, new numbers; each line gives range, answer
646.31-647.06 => 1.57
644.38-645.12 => 1.56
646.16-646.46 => 1.56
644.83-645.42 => 1.52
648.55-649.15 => 1.59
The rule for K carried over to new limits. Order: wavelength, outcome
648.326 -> 1.578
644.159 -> 1.556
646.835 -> 1.605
